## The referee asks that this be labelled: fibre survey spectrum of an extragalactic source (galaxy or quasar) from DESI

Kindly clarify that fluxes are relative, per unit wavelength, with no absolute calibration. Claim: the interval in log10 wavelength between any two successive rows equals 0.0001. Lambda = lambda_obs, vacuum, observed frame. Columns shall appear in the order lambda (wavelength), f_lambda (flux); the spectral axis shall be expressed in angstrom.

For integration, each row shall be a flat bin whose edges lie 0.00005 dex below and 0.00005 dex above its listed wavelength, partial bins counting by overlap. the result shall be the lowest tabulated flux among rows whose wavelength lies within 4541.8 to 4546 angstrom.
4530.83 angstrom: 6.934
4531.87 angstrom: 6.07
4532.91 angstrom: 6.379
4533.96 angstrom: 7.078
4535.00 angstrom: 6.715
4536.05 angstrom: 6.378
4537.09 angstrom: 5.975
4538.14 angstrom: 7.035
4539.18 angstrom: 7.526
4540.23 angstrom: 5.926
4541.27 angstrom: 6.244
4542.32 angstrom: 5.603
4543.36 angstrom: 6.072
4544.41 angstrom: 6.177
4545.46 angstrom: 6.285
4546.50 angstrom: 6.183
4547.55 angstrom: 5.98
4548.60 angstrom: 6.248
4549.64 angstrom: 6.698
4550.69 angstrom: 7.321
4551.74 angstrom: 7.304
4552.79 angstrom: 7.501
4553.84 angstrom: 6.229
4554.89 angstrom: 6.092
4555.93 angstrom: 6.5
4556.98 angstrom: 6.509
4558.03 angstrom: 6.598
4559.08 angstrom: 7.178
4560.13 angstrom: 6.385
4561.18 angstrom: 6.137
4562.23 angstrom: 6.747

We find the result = 5.603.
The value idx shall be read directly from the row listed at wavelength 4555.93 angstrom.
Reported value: 6.5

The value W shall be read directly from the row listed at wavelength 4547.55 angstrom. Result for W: 5.98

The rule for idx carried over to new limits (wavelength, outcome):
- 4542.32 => 5.603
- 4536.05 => 6.378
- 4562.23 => 6.747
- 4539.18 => 7.526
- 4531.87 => 6.07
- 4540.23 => 5.926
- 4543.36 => 6.072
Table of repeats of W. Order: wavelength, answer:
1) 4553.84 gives 6.229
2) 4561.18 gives 6.137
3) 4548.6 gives 6.248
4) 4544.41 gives 6.177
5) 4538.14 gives 7.035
